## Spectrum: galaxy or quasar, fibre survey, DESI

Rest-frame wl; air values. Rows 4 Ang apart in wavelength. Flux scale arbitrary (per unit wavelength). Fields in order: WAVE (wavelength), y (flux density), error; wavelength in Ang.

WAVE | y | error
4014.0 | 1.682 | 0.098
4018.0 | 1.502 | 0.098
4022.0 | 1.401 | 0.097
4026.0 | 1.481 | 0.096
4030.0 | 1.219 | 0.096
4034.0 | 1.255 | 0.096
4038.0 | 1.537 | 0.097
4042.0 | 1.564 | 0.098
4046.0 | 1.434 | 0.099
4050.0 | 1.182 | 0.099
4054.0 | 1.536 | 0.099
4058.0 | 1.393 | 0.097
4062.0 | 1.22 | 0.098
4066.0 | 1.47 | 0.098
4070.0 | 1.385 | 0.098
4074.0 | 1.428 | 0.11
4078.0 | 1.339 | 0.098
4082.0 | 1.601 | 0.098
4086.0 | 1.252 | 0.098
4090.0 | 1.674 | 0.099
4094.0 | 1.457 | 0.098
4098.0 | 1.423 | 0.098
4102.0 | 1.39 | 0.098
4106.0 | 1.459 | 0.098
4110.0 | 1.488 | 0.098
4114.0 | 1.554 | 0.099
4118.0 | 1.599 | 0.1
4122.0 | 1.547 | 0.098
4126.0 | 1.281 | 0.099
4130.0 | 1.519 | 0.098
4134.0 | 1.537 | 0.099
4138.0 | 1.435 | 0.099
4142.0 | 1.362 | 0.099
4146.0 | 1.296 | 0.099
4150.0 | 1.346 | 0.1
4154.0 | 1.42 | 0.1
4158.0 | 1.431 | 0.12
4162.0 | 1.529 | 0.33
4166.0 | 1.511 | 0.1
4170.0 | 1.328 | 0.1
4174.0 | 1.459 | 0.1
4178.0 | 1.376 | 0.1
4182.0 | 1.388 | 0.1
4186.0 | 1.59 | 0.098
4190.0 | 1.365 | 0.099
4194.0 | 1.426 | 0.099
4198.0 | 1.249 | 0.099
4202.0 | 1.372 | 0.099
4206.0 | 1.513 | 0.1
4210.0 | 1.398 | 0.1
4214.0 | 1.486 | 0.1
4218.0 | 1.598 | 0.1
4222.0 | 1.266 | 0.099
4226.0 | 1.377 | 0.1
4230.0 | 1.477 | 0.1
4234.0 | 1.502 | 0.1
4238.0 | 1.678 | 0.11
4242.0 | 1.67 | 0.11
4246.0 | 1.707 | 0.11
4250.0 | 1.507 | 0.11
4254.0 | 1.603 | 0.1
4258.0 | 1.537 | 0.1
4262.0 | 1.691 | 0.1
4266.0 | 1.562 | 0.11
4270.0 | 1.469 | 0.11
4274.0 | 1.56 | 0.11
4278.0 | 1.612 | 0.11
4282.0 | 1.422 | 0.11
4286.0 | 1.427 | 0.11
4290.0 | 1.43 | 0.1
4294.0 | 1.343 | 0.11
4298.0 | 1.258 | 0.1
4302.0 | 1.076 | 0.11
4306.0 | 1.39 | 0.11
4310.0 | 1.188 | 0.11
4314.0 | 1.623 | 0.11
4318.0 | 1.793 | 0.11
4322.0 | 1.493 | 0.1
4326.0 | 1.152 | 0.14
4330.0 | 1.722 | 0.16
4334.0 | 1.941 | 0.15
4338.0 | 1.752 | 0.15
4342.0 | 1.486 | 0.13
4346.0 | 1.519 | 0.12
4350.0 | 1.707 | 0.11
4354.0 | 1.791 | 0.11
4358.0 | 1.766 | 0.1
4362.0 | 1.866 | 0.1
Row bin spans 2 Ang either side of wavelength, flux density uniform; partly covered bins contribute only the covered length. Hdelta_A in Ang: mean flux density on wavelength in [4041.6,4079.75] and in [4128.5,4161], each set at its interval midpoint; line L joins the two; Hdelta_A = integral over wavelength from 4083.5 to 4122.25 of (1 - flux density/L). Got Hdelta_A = -2.2 Ang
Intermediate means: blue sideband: 1.39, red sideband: 1.42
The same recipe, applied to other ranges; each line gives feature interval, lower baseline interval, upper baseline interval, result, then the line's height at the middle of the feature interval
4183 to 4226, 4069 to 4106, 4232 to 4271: 3.6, 1.55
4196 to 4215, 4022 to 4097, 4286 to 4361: 1.0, 1.48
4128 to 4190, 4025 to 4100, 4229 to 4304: 0.9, 1.45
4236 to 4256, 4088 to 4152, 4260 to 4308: -2.6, 1.44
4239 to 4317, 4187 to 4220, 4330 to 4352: 4.0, 1.57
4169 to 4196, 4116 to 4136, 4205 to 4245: 1.4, 1.5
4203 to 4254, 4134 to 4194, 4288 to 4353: -2.2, 1.45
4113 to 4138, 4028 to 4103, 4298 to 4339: -1.2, 1.43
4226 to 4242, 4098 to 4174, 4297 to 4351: -0.7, 1.48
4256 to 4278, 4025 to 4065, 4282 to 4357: -1.3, 1.48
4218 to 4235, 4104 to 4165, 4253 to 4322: 0.5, 1.46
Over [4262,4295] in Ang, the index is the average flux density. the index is 1.5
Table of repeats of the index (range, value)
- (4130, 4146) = 1.44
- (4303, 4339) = 1.54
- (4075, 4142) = 1.47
